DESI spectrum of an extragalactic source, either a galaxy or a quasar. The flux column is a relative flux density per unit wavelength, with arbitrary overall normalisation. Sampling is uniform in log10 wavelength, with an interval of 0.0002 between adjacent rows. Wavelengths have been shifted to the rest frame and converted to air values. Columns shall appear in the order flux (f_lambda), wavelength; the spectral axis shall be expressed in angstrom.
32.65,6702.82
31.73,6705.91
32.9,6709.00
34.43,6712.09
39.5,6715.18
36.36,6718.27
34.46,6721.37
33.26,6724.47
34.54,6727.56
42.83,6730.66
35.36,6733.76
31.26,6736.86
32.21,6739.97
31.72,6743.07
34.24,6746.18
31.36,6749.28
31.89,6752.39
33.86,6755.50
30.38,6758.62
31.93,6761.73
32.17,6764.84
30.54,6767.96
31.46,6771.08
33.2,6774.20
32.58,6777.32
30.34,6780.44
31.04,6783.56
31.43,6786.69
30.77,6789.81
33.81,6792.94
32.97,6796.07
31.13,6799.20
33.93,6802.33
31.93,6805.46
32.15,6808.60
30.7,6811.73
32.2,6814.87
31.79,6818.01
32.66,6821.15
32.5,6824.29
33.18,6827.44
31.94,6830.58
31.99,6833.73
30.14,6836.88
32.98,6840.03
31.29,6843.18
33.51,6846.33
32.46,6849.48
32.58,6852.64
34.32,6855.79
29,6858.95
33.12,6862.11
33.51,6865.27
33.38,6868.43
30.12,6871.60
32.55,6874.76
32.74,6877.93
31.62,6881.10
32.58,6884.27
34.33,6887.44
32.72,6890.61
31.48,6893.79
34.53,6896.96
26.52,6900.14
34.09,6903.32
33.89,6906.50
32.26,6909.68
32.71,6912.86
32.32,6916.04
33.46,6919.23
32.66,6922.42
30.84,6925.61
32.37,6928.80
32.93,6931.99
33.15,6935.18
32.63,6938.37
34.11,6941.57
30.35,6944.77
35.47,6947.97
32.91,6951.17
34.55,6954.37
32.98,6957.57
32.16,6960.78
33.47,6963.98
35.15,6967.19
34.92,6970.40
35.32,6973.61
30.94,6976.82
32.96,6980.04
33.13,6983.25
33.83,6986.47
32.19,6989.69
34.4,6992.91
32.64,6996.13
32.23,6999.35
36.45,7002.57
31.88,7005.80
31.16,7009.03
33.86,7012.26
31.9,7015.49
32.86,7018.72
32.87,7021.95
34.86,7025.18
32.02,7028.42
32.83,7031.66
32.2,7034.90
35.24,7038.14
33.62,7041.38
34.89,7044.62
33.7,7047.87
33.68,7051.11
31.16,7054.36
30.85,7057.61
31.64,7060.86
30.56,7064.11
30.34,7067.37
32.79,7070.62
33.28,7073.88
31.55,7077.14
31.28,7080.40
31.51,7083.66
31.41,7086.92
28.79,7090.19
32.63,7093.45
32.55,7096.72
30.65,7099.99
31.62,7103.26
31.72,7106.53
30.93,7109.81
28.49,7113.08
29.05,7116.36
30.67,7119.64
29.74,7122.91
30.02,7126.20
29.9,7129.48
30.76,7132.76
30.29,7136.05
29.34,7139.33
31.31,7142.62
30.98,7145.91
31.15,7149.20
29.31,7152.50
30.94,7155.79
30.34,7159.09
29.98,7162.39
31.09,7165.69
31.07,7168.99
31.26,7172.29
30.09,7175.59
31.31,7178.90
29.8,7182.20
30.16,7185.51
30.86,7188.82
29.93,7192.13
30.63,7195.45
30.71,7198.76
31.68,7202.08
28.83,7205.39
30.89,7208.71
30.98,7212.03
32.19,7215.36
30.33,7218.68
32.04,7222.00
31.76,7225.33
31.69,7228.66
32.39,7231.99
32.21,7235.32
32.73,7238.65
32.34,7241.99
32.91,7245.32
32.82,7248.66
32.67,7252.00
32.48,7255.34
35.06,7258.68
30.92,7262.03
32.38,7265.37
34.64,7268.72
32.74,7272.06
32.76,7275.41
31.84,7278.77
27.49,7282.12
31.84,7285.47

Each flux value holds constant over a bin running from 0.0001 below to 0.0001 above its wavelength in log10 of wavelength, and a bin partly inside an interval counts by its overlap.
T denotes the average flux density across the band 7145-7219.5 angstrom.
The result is 30.6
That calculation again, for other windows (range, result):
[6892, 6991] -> 32.9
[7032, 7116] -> 31.9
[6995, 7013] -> 33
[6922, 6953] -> 32.8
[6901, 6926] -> 32.7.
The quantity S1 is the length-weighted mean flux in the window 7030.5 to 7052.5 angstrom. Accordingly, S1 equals 33.8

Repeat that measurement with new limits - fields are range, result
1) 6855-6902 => 32.1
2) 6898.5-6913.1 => 31.8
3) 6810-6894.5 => 32.3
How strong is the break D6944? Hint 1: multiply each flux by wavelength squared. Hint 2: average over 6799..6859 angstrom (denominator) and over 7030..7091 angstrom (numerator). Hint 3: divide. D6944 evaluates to 1.07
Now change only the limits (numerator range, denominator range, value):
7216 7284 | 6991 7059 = 1.04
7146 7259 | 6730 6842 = 1.09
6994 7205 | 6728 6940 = 1.05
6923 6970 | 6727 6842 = 1.07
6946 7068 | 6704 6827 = 1.08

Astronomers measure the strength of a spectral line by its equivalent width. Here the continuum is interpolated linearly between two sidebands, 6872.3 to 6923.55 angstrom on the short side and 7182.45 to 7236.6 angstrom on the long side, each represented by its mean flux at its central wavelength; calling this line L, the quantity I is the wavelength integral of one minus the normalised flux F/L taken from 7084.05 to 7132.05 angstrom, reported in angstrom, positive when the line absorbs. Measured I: 1.4 angstrom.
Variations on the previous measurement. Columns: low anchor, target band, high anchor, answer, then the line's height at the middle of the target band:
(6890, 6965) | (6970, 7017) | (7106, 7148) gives -1.88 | 31.9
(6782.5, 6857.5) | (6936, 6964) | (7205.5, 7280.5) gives -0.81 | 32.2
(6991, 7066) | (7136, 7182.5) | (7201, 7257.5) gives 2.37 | 32.2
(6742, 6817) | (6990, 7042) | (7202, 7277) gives -1.74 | 32.1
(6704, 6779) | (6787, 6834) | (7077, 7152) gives 1.06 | 33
